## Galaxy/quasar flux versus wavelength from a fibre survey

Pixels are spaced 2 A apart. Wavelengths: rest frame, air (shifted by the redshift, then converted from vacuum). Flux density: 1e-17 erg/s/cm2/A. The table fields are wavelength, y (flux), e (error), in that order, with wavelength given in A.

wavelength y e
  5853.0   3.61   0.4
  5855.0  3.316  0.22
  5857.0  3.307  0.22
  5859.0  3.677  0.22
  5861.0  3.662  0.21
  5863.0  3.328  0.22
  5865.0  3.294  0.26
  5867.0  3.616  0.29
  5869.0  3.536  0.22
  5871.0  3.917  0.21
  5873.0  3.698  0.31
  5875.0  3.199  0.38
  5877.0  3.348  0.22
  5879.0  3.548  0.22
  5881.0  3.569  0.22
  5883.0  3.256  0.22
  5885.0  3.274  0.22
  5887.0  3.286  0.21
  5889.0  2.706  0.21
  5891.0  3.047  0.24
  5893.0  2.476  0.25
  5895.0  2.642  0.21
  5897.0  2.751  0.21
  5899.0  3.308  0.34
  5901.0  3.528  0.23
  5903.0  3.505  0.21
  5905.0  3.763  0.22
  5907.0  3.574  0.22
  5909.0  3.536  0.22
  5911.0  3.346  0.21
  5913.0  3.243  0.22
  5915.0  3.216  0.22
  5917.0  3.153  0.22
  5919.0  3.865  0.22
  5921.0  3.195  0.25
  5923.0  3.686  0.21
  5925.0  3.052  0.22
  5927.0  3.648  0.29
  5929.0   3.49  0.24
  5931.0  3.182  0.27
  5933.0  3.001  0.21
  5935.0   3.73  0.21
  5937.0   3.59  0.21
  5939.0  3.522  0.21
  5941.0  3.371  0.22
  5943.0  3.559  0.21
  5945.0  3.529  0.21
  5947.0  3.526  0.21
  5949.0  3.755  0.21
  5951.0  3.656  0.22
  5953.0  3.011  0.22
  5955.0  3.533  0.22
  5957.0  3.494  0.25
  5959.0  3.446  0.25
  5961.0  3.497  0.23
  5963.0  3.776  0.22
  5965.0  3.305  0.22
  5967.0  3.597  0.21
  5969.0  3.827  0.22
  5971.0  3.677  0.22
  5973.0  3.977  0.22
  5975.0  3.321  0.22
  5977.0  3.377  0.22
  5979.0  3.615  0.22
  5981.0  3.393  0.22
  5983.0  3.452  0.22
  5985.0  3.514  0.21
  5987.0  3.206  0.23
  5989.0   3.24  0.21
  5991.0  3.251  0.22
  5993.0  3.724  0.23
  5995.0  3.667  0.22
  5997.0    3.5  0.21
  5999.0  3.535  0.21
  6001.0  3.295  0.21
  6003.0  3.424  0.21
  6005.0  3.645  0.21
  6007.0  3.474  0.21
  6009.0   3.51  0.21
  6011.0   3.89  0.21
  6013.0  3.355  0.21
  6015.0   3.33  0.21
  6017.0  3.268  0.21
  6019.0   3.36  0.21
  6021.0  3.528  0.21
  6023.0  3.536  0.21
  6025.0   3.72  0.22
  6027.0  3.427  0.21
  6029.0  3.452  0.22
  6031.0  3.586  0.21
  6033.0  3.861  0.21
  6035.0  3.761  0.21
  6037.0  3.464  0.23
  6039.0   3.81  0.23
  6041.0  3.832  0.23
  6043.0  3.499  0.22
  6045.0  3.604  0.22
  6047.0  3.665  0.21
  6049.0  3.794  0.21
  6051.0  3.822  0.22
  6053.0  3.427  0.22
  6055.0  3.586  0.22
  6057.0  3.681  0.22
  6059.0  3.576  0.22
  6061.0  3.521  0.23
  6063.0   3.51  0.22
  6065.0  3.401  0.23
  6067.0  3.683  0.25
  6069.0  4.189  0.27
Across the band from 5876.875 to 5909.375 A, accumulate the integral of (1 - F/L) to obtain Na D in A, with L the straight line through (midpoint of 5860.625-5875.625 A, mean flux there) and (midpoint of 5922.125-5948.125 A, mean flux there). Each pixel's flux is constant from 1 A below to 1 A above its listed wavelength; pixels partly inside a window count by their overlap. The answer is 2.5 A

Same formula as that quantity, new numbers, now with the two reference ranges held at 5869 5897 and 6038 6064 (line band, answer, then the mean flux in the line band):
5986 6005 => 0.3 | 3.44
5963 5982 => -0.7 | 3.58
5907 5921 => -0.4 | 3.39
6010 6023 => 0.3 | 3.46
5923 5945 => -0.5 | 3.43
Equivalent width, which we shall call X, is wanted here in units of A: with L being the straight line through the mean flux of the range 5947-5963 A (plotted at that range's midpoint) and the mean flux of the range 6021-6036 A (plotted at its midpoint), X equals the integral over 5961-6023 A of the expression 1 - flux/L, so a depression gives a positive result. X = 1.0 A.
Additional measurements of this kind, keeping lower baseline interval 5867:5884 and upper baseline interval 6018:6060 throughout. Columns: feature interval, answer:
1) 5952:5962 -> 0.5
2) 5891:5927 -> 2.5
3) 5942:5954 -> 0.2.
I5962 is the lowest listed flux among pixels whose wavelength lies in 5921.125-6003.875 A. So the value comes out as 3.001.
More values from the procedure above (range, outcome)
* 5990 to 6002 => 3.251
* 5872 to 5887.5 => 3.199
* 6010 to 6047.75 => 3.268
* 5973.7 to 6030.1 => 3.206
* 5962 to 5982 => 3.305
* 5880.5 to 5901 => 2.476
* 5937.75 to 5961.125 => 3.011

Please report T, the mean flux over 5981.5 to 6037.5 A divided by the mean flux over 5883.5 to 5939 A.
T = 1.06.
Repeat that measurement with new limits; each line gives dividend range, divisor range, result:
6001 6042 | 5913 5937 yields 1.05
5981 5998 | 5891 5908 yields 1.08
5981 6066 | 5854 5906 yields 1.06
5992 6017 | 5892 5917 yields 1.09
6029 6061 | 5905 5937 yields 1.07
